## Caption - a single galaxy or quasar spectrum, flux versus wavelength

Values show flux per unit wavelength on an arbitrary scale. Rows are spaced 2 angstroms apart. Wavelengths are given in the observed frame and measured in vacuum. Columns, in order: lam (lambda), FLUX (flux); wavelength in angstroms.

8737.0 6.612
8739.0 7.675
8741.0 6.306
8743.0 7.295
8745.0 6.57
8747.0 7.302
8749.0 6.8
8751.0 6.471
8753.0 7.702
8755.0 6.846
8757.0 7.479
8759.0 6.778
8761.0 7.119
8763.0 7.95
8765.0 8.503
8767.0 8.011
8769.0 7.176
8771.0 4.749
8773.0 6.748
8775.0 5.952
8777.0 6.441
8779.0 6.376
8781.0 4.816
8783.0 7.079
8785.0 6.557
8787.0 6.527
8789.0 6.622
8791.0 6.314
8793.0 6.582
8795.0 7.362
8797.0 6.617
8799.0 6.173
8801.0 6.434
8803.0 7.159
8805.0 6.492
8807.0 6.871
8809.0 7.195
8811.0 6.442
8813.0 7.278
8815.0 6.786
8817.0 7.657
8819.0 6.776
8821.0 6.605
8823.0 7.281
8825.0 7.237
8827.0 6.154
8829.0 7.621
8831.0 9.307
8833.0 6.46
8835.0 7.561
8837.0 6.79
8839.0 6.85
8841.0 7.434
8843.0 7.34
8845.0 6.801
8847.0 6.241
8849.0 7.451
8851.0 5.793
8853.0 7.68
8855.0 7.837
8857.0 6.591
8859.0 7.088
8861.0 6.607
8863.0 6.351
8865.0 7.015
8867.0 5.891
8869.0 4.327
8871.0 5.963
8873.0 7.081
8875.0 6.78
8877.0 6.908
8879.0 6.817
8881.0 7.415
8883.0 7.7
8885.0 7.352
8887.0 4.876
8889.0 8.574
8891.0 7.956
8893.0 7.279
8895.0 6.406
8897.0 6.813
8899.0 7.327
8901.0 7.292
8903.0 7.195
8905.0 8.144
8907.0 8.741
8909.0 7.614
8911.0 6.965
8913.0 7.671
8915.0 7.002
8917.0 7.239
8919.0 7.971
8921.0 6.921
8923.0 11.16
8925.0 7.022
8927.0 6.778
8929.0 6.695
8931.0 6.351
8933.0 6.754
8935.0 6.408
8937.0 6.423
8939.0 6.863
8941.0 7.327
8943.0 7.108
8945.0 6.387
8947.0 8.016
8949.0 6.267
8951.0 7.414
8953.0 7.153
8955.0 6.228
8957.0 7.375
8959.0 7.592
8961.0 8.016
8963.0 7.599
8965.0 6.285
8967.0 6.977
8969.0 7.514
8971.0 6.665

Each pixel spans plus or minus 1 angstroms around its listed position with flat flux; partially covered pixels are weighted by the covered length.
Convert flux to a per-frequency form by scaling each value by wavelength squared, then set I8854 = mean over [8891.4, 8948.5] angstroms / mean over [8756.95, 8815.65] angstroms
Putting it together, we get 1.1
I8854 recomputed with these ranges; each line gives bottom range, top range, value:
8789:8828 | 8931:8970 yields 1.06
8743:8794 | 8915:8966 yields 1.10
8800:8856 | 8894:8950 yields 1.05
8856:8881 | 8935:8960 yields 1.10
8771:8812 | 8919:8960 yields 1.14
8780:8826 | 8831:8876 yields 1.02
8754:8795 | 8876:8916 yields 1.11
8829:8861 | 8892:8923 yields 1.06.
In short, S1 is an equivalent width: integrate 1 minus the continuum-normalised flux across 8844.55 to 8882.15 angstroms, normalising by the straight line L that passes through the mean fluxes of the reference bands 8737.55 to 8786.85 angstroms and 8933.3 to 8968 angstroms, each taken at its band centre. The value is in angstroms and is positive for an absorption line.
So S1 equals 1.5 angstroms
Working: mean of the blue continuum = 6.85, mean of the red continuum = 7.02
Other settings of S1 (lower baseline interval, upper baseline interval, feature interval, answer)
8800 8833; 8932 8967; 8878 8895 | -0.39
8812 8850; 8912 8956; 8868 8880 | 1.39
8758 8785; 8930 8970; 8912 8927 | -1.78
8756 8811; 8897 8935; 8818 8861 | -0.26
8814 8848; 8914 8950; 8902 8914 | -0.98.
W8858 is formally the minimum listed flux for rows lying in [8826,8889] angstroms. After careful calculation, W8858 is 4.327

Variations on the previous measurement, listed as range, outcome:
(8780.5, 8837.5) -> 4.816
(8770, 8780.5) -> 4.749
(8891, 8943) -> 6.351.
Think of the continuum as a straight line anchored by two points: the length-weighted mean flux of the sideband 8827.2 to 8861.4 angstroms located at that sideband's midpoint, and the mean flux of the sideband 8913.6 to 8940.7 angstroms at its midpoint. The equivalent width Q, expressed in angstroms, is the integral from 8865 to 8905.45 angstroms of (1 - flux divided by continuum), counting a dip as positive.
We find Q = 1.6 angstroms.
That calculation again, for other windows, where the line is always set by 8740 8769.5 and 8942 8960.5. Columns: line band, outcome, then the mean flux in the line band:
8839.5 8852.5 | 0.51 angstroms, 6.88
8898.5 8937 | -1.63 angstroms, 7.41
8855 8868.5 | 1.04 angstroms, 6.6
